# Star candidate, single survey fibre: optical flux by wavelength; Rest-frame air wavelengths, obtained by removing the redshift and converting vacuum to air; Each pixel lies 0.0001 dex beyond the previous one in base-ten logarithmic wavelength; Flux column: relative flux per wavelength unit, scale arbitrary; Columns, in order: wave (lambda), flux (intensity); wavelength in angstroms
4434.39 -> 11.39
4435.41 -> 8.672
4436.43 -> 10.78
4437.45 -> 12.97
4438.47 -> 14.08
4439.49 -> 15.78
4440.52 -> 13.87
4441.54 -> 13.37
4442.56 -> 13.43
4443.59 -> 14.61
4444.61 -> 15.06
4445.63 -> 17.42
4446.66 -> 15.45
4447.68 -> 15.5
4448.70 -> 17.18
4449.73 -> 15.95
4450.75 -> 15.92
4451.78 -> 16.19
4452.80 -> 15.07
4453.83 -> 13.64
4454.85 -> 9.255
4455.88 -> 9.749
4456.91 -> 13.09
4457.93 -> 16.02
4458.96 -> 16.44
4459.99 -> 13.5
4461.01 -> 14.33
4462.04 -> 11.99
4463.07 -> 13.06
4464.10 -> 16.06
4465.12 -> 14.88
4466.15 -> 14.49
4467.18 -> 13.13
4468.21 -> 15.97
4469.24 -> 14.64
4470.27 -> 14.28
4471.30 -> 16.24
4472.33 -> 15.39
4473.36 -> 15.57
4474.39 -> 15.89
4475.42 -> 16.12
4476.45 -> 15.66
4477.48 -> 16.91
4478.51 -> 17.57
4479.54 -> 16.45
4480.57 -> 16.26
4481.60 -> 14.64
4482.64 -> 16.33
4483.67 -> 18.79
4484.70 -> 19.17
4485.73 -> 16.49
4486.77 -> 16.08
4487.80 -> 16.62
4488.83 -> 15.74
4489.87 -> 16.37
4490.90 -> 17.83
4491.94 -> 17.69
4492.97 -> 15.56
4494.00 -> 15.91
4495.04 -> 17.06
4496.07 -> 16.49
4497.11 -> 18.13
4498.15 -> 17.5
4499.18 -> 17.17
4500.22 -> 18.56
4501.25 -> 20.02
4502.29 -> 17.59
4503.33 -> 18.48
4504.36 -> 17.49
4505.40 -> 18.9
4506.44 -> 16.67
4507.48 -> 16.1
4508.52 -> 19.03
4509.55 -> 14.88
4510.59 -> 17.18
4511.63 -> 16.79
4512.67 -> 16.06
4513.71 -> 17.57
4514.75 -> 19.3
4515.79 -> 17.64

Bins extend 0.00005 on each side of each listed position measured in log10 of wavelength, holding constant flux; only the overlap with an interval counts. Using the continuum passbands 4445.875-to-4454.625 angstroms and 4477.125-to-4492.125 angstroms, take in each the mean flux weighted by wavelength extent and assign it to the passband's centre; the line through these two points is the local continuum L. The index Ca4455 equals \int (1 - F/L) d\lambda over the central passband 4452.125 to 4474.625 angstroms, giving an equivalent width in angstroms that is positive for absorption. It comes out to 2.5 angstroms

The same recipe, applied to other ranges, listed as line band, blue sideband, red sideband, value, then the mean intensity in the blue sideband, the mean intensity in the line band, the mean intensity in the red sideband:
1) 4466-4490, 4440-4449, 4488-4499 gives 0.33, 15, 16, 16.8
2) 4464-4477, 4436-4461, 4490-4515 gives 0.30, 14.4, 15.2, 17.4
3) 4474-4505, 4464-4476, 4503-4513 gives -1.58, 15.2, 17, 17.2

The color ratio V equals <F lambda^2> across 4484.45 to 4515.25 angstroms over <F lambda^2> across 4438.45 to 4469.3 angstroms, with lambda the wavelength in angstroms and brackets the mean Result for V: 1.2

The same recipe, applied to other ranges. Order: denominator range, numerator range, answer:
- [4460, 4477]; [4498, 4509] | 1.23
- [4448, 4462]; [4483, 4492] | 1.22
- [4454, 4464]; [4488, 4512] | 1.33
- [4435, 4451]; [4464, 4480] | 1.10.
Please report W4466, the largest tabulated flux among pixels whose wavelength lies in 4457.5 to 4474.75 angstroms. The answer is 16.44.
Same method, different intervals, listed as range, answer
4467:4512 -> 20.02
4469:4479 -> 17.57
